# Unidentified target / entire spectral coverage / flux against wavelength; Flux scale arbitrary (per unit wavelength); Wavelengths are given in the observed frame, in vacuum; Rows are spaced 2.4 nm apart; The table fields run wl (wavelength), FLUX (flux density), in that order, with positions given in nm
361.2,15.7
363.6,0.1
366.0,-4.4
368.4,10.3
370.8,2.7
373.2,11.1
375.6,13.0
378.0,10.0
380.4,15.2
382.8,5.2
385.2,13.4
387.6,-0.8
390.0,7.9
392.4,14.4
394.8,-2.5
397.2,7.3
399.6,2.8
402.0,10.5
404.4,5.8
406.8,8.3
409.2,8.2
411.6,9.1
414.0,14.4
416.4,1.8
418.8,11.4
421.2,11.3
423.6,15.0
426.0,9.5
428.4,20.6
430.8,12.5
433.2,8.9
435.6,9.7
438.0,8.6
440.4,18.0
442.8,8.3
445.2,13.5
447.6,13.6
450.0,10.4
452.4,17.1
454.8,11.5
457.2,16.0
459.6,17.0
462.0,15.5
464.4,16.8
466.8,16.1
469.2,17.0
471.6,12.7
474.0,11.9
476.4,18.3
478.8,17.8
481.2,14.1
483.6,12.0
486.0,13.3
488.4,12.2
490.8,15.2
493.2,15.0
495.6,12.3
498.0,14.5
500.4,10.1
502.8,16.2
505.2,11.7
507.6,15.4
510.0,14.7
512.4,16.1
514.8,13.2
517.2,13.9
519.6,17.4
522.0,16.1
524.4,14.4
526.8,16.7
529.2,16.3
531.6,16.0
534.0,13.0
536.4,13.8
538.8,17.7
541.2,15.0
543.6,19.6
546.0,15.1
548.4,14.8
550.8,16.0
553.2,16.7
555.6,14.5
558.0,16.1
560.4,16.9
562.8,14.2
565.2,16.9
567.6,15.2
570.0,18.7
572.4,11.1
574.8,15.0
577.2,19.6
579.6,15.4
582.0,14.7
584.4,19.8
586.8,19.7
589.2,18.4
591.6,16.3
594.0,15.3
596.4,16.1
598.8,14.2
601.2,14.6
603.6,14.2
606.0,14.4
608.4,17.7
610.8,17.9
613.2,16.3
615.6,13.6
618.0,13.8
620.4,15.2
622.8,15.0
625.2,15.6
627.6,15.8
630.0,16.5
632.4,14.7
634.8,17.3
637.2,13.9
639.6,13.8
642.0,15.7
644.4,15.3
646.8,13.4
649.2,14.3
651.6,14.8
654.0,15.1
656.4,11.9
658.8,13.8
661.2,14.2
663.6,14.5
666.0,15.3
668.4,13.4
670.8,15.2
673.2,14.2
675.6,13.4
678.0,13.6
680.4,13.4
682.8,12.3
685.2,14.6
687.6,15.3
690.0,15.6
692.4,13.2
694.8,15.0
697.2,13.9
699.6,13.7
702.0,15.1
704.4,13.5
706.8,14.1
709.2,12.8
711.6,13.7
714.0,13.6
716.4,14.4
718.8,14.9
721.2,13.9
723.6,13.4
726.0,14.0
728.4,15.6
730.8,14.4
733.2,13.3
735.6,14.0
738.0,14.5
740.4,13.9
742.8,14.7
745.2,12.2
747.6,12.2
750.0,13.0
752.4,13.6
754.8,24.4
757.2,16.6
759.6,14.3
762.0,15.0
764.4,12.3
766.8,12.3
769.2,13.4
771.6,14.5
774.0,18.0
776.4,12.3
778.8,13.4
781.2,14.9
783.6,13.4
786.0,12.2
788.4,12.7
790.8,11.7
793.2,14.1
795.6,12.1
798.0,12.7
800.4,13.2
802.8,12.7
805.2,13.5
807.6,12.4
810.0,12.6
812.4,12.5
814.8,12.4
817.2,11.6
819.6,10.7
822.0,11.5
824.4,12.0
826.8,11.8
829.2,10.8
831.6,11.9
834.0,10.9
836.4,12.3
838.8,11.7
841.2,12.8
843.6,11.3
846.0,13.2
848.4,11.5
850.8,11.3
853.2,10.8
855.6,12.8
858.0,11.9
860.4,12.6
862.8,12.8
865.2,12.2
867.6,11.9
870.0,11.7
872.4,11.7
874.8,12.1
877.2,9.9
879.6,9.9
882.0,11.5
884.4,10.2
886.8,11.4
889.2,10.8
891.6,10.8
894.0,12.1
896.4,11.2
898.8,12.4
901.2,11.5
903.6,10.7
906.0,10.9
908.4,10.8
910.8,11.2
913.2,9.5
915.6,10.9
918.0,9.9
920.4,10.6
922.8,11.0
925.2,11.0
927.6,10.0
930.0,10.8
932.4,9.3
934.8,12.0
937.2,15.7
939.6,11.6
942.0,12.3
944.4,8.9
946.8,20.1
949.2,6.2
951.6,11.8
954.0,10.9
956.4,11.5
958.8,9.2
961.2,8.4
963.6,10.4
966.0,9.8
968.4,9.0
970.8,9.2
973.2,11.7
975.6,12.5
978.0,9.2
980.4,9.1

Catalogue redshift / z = 0.15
